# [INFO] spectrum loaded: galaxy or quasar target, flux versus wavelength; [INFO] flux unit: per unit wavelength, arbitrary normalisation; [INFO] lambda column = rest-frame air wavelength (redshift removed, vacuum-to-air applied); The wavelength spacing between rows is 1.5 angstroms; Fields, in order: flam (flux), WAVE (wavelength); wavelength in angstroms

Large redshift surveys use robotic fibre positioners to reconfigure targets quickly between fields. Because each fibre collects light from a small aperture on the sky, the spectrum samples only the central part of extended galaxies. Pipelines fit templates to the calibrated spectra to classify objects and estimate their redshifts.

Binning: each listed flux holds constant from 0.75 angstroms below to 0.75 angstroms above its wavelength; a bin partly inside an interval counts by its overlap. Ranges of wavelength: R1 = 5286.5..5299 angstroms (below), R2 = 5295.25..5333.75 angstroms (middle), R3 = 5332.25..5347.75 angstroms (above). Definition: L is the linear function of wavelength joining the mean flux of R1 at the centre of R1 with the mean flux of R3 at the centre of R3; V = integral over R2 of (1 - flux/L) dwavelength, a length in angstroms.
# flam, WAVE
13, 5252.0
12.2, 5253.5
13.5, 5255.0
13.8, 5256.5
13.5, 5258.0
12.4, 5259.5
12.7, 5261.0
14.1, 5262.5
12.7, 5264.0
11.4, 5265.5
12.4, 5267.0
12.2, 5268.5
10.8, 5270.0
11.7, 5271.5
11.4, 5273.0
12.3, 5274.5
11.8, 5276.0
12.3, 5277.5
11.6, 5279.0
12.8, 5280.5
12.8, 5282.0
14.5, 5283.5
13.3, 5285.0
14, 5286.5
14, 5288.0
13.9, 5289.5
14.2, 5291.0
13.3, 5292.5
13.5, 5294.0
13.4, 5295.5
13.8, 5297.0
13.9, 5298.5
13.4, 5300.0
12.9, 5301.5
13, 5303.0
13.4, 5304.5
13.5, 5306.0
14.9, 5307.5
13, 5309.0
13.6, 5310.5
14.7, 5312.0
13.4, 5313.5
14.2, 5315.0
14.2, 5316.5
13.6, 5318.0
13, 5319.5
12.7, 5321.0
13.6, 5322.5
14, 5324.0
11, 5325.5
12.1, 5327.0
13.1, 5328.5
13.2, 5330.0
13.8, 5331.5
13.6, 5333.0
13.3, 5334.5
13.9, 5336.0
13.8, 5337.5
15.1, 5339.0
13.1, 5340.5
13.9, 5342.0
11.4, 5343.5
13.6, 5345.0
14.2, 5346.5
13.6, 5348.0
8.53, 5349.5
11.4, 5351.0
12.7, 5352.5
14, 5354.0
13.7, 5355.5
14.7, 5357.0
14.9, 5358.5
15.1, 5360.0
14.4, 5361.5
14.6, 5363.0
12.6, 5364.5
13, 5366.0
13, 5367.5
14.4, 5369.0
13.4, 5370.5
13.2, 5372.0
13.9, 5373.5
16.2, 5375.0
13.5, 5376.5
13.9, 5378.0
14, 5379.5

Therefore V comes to 0.7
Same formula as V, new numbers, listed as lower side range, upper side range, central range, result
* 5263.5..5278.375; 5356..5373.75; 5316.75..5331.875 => 0.02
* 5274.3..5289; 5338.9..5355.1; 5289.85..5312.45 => -1.22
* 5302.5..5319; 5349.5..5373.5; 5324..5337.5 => 0.56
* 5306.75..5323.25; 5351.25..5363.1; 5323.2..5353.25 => 2.09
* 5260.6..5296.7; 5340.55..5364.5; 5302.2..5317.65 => -0.88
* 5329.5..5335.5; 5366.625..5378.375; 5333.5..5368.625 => 0.71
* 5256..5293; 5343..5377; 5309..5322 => -0.50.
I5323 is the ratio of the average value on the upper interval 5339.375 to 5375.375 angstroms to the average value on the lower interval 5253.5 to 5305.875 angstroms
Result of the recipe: 1.04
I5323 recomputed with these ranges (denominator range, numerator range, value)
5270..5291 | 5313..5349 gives 1.05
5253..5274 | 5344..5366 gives 1.07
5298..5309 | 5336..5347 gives 1.01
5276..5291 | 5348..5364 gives 1.01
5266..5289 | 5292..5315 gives 1.09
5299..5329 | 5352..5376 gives 1.05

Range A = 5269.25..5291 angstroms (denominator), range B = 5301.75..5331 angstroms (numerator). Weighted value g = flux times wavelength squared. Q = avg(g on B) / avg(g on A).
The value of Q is 1.07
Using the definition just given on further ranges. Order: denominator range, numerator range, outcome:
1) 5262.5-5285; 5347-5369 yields 1.12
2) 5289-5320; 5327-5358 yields 0.98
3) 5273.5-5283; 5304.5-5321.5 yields 1.13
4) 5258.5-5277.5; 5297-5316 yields 1.14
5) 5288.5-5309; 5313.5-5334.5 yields 0.98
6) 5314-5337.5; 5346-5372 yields 1.02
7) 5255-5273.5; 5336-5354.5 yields 1.07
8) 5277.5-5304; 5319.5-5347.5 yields 1.01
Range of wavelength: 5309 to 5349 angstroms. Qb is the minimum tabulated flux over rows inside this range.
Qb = 11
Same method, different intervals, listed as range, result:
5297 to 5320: 12.9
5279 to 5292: 11.6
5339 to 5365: 8.53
